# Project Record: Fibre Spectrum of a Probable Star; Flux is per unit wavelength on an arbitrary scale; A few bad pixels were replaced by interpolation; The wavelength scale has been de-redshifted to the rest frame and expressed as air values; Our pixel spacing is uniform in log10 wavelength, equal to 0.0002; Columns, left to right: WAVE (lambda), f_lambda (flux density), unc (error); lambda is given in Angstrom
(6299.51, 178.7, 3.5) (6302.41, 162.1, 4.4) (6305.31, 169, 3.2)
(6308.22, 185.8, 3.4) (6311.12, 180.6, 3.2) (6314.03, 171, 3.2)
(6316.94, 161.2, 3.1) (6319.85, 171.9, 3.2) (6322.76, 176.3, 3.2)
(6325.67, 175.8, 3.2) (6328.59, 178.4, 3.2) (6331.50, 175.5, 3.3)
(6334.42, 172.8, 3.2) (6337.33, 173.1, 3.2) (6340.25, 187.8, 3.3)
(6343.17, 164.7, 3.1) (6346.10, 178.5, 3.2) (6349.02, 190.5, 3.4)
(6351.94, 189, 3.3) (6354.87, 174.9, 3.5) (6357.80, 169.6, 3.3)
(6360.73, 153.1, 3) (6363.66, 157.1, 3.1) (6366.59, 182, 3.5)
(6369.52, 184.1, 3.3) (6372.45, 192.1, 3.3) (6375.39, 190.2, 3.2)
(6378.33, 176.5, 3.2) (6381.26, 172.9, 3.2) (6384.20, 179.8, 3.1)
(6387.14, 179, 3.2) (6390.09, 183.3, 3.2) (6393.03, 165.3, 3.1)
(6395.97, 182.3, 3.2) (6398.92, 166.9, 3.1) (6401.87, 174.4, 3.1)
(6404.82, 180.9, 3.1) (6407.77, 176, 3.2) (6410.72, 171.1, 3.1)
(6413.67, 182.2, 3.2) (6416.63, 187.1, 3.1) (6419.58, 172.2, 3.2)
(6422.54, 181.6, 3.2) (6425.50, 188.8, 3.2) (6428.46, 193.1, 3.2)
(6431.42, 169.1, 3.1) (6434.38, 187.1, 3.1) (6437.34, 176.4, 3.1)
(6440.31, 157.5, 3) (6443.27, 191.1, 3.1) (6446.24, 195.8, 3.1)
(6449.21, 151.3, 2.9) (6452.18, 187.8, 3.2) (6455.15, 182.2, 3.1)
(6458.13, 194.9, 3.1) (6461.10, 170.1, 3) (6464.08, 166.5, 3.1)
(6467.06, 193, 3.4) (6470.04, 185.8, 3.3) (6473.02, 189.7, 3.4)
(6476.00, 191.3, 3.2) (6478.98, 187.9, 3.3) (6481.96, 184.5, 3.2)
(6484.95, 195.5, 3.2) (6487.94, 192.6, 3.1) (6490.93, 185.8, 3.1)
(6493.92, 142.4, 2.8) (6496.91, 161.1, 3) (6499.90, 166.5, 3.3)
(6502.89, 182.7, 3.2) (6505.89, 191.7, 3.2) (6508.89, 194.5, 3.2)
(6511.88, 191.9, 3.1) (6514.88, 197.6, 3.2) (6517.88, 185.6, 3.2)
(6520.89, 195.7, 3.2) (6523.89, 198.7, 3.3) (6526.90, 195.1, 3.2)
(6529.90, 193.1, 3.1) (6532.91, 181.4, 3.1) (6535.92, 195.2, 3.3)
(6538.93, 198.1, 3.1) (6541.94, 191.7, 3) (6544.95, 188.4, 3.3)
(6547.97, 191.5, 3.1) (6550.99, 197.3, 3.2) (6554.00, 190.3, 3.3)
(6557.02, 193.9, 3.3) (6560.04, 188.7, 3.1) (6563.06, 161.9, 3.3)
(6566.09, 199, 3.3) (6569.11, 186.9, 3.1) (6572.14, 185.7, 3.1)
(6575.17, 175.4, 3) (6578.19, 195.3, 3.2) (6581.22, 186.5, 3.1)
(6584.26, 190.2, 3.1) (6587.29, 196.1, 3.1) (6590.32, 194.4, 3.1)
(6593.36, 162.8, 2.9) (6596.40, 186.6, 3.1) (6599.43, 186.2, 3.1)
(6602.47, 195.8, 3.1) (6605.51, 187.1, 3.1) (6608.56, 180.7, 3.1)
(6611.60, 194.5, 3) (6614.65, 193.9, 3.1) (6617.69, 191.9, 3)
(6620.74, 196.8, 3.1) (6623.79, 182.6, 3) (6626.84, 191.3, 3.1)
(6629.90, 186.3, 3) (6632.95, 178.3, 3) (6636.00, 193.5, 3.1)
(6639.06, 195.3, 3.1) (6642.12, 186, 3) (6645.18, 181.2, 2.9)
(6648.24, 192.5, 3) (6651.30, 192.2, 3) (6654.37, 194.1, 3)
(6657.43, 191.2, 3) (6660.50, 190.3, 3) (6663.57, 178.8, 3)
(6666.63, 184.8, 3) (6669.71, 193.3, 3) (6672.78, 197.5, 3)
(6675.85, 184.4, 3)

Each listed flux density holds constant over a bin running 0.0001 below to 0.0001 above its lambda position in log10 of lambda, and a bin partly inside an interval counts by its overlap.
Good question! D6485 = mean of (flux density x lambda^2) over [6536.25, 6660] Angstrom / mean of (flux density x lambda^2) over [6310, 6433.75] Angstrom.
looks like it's 1.1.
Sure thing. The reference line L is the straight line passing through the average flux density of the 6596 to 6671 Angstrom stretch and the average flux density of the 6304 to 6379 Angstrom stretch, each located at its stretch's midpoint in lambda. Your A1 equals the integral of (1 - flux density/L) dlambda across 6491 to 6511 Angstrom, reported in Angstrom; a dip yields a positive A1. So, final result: 0.9 Angstrom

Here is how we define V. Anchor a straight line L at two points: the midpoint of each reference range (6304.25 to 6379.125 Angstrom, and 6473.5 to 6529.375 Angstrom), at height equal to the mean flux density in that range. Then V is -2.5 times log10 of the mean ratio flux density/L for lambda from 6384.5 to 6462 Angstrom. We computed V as 0.01 mag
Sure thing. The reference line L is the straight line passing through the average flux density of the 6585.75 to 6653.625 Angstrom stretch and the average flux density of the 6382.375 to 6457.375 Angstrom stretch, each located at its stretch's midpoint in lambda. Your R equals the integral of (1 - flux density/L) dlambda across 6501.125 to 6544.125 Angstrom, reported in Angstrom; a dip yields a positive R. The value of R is -2.0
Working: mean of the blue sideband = 179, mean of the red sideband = 189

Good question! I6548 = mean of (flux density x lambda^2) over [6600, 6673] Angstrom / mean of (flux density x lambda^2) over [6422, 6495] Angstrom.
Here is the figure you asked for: 1.10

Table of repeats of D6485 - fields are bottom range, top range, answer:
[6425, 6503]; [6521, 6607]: 1.08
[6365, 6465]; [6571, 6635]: 1.11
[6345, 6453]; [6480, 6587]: 1.10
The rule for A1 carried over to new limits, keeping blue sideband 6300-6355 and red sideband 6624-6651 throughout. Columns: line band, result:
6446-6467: 0.30 Angstrom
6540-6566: -0.57 Angstrom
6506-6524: -1.01 Angstrom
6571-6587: -0.15 Angstrom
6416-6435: -0.28 Angstrom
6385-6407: 0.29 Angstrom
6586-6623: -0.41 Angstrom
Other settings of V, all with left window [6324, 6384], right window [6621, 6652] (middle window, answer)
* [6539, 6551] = -0.04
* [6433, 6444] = 0.02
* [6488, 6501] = 0.10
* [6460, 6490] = -0.02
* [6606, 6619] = -0.02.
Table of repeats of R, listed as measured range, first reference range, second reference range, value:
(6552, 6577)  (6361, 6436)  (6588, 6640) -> 0.1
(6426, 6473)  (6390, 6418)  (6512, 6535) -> 0.5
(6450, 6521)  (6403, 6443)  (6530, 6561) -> 0.8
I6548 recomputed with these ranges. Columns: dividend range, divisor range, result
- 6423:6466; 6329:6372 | 1.05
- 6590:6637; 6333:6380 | 1.14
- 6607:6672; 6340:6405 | 1.16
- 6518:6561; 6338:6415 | 1.14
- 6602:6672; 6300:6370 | 1.19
